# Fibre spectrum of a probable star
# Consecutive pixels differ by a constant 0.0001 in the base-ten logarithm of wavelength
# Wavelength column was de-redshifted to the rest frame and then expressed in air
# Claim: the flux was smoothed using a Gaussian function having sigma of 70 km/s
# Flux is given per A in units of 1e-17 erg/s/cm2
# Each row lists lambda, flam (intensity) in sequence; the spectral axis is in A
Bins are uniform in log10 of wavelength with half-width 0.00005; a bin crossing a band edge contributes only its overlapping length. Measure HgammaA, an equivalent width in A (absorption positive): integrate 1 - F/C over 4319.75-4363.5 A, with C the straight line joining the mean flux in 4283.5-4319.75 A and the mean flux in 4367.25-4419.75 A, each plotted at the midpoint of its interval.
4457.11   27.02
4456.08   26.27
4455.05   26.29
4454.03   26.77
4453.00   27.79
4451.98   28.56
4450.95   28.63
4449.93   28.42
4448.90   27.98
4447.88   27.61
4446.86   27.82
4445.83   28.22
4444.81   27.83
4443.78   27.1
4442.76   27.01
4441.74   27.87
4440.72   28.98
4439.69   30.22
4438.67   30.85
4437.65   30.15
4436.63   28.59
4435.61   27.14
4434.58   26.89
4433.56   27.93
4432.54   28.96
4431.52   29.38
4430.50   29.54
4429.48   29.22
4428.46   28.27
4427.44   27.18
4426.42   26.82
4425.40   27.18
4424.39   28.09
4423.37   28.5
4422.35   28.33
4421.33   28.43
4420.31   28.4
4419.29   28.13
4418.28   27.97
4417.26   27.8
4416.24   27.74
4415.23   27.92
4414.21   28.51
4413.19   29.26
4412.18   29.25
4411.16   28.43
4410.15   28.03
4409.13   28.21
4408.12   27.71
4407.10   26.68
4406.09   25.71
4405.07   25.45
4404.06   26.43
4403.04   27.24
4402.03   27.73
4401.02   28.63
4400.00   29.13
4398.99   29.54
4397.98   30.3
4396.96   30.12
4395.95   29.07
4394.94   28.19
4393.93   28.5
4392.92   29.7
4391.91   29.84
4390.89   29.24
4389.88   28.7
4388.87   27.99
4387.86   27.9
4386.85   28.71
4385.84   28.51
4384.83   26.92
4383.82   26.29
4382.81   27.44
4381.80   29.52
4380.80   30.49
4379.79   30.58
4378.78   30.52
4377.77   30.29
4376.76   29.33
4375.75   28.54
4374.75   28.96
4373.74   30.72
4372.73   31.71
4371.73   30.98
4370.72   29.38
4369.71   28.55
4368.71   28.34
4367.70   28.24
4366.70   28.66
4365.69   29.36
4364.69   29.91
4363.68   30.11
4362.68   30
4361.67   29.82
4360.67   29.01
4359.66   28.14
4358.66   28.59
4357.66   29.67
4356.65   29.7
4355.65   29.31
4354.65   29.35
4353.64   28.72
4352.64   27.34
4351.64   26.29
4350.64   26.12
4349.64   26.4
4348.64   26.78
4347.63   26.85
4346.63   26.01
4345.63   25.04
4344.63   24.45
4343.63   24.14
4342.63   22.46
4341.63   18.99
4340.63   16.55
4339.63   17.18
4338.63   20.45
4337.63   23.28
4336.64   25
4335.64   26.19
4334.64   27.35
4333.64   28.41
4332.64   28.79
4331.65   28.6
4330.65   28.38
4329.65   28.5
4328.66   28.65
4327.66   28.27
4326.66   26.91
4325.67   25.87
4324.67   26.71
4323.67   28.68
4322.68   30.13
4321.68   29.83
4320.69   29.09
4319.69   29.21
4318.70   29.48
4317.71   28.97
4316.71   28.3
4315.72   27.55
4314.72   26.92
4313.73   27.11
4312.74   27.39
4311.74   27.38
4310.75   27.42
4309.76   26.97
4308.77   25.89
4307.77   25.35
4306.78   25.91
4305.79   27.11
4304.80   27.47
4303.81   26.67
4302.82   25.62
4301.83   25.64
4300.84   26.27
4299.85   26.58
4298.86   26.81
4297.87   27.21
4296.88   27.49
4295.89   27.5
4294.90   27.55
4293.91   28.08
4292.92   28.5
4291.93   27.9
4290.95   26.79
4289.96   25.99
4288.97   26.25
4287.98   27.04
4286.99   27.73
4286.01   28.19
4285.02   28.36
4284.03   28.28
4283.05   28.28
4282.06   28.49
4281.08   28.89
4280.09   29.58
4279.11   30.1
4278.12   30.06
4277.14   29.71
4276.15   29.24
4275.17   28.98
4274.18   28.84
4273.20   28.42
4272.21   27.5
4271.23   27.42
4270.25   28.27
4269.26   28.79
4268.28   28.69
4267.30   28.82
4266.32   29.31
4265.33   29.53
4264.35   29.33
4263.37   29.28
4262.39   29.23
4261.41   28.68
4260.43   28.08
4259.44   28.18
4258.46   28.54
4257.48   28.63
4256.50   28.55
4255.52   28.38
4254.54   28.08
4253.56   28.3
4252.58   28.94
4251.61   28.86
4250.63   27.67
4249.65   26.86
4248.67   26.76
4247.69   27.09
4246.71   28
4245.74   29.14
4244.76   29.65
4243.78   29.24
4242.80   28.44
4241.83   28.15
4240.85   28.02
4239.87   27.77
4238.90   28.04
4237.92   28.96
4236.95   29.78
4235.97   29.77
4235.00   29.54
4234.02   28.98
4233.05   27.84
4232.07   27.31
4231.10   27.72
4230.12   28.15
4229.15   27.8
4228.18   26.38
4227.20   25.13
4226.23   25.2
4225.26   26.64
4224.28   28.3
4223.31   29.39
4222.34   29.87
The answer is 1.8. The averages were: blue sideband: 27.2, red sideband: 28.6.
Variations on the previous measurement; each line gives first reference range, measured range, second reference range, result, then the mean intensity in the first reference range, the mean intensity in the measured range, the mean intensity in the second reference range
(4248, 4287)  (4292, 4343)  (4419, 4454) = 3.4 A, 28.6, 26.6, 28.3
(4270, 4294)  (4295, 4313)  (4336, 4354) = 0.0 A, 28.3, 26.7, 24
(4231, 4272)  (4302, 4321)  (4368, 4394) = 1.0 A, 28.5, 27.3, 29.1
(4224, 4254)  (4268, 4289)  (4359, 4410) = -0.2 A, 28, 28.6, 28.8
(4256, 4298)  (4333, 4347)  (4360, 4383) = 2.8 A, 28.4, 23.3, 29.6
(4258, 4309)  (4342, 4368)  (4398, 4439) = 0.4 A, 27.9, 27.7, 28.2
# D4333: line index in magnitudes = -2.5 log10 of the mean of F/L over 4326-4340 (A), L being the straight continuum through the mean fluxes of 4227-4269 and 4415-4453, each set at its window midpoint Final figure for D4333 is 0.084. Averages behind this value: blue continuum 28.4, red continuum 28.3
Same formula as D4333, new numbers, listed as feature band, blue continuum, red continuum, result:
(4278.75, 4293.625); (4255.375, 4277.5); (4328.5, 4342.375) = -0.02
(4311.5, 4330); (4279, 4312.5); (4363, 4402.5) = -0.01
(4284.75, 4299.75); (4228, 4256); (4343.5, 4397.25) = 0.04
